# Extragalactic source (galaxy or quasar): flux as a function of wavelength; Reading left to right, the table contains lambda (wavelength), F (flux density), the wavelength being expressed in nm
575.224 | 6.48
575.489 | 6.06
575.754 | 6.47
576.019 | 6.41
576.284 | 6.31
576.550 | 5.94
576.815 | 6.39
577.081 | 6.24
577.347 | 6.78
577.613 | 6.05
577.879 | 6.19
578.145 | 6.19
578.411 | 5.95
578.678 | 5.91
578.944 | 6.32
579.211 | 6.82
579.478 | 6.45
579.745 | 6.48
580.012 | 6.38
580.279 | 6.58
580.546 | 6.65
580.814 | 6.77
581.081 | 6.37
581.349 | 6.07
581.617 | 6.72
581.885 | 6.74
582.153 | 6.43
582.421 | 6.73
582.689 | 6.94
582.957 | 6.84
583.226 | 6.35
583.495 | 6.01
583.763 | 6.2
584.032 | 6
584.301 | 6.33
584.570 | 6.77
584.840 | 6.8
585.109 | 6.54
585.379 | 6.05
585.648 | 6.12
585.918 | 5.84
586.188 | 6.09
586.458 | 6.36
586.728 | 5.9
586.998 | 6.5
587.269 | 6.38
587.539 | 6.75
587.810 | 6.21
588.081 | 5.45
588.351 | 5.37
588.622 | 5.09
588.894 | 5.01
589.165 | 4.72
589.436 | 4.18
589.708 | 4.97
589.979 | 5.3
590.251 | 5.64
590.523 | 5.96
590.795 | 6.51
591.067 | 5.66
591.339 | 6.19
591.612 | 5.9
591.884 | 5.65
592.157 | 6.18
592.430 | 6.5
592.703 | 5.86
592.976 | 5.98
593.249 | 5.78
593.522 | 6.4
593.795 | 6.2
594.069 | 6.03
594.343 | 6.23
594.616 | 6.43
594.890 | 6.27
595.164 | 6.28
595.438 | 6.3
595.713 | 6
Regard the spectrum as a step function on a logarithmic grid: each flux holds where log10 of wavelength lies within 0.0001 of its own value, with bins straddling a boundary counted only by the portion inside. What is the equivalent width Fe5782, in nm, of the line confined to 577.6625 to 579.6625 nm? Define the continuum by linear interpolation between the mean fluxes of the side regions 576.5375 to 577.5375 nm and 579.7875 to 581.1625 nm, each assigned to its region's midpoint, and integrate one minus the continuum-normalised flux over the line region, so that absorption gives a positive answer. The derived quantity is 0.06 nm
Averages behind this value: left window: 6.37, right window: 6.55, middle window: 6.26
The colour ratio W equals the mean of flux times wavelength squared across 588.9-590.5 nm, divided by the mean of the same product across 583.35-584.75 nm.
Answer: 0.8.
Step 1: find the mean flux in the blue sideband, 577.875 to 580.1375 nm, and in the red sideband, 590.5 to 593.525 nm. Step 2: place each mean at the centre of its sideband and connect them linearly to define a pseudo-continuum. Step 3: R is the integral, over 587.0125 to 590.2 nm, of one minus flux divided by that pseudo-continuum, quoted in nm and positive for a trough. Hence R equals 0.34 nm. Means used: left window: 6.3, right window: 6.04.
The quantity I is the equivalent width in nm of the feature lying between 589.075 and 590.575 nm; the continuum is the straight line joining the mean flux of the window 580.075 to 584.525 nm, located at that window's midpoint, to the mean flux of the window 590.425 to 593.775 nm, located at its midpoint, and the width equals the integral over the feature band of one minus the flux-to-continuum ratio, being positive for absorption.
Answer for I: 0.258 nm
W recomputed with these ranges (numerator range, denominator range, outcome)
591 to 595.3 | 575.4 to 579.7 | 1.02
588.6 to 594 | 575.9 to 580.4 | 0.94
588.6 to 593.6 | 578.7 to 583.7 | 0.90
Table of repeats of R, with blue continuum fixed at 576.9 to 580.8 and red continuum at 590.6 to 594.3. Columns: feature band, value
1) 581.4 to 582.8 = -0.08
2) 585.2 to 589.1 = 0.17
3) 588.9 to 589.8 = 0.22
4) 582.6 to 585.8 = -0.08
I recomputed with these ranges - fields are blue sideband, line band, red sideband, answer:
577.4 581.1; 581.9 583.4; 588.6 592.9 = -0.12 nm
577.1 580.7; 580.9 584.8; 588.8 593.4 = -0.22 nm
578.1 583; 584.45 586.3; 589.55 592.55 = -0.04 nm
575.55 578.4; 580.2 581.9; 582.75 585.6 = -0.05 nm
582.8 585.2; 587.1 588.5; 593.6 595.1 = 0.07 nm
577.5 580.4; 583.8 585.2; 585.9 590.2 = -0.14 nm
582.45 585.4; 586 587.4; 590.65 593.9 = 0.02 nm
